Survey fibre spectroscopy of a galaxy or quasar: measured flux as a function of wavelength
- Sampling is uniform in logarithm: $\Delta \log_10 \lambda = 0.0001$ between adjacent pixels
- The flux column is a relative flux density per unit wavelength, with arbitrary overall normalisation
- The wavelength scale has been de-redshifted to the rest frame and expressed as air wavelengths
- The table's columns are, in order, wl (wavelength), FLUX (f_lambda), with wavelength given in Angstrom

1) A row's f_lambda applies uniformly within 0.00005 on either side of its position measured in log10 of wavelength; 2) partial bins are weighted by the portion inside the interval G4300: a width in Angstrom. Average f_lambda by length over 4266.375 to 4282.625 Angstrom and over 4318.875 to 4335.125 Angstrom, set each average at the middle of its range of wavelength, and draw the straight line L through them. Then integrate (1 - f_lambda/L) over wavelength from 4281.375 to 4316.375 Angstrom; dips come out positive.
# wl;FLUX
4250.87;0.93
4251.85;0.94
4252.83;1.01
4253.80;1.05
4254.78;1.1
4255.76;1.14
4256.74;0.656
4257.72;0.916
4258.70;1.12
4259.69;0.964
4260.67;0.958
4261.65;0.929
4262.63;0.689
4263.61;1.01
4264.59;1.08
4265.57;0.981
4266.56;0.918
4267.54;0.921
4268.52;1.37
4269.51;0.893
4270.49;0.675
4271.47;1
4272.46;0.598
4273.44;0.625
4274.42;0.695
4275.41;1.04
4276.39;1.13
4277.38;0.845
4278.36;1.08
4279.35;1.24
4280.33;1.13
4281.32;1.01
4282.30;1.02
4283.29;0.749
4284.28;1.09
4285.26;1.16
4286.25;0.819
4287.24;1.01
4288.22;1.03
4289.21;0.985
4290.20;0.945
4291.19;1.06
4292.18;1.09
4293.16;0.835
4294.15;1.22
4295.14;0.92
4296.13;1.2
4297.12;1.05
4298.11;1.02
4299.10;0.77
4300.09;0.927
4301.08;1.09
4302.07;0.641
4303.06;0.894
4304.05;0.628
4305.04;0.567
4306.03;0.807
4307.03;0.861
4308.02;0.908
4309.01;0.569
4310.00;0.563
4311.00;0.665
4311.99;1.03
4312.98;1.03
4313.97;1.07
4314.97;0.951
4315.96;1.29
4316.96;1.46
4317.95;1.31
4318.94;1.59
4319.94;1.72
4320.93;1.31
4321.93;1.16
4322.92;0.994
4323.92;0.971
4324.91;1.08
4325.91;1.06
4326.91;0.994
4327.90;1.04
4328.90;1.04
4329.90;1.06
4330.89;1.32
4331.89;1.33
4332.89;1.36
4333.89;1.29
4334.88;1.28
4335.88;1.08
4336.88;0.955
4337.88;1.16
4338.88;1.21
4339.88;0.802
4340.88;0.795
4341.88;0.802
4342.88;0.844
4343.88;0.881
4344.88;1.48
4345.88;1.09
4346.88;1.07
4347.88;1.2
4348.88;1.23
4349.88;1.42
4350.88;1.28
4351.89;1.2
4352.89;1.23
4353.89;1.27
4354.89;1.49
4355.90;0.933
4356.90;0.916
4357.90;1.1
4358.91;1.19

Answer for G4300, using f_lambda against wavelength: 4.5 Angstrom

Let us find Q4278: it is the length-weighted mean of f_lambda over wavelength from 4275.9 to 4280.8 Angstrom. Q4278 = 1.09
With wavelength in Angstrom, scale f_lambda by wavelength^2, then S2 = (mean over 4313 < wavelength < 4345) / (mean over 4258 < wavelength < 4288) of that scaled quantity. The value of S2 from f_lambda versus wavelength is 1.22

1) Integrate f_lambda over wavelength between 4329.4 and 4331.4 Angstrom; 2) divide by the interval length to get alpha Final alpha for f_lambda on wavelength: 1.19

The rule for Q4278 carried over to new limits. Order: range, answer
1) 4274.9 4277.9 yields 1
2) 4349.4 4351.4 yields 1.34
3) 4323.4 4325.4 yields 1.03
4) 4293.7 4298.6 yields 1.08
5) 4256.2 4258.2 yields 0.794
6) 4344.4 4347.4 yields 1.21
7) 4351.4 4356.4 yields 1.23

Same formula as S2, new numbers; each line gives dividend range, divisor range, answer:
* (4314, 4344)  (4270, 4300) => 1.20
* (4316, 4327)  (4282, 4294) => 1.29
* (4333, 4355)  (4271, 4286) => 1.22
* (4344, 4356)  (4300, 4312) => 1.65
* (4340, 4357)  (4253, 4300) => 1.19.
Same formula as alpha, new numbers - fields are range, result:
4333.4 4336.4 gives 1.22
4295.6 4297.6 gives 1.12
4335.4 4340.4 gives 1.04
